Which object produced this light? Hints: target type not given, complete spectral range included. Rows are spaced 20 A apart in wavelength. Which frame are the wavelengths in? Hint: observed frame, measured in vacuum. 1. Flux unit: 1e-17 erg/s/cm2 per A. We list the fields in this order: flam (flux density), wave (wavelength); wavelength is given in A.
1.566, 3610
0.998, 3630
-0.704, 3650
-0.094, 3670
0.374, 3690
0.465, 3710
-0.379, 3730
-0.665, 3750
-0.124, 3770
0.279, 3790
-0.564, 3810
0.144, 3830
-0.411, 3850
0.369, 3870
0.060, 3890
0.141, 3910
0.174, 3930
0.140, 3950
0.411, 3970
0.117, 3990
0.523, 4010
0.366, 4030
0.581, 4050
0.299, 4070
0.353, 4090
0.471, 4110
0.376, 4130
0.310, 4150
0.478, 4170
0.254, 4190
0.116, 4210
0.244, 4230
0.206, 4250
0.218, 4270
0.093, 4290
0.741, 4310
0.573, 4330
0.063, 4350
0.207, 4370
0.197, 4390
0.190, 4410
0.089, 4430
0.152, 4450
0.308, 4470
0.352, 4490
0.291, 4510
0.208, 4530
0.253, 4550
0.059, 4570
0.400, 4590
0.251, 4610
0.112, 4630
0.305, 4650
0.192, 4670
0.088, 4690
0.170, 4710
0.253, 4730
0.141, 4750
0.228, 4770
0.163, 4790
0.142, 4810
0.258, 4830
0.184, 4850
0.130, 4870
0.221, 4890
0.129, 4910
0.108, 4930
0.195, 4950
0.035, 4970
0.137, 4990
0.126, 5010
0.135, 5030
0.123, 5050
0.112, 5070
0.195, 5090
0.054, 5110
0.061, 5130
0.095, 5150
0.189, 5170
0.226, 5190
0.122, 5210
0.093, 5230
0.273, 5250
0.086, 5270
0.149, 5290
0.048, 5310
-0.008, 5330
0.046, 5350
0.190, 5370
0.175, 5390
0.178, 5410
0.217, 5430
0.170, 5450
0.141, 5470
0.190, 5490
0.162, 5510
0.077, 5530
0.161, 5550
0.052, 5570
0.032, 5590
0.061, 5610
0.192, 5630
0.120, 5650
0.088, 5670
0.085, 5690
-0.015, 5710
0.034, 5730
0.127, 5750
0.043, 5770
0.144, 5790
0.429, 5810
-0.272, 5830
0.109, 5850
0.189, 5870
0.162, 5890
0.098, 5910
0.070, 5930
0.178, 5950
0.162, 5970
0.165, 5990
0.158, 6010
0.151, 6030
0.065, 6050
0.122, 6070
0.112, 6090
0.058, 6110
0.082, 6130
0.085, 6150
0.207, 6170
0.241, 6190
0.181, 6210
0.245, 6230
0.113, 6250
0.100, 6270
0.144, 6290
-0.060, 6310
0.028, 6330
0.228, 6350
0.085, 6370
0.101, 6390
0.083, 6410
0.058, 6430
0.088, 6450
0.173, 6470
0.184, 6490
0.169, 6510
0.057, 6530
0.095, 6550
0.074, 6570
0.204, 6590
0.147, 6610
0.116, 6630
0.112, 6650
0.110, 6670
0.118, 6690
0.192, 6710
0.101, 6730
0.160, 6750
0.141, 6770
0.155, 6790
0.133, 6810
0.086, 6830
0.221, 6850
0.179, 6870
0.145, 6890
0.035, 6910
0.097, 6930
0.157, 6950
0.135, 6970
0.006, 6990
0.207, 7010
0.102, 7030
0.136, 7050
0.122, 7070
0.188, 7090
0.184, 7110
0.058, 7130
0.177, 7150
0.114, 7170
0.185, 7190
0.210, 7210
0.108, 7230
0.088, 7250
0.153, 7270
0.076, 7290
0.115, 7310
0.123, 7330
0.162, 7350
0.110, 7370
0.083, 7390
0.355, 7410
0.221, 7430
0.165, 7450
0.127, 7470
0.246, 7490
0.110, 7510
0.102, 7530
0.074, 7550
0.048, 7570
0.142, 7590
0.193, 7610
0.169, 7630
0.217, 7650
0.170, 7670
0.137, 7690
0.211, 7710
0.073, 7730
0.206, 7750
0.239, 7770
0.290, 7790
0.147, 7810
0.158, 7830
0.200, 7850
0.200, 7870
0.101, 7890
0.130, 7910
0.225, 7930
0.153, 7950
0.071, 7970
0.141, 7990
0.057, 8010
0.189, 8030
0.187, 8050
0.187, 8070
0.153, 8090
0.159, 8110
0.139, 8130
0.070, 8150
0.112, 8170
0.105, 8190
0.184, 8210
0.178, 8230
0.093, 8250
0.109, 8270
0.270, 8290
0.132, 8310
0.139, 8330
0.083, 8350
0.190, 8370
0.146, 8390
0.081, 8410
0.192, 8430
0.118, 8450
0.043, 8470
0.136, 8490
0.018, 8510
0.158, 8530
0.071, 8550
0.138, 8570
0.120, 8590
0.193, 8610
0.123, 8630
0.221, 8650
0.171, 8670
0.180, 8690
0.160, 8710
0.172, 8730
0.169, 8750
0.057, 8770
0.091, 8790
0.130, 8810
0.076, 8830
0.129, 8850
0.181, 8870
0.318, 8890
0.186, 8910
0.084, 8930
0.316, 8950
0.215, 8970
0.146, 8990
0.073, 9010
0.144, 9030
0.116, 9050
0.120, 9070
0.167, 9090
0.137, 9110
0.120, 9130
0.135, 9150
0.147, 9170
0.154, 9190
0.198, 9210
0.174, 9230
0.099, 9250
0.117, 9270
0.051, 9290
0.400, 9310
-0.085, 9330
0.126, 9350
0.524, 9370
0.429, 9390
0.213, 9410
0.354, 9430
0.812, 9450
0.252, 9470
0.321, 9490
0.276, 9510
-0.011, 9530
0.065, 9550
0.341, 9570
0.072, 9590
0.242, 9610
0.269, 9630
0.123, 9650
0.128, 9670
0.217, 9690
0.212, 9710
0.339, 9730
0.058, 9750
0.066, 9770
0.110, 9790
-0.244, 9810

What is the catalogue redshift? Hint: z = 0.839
